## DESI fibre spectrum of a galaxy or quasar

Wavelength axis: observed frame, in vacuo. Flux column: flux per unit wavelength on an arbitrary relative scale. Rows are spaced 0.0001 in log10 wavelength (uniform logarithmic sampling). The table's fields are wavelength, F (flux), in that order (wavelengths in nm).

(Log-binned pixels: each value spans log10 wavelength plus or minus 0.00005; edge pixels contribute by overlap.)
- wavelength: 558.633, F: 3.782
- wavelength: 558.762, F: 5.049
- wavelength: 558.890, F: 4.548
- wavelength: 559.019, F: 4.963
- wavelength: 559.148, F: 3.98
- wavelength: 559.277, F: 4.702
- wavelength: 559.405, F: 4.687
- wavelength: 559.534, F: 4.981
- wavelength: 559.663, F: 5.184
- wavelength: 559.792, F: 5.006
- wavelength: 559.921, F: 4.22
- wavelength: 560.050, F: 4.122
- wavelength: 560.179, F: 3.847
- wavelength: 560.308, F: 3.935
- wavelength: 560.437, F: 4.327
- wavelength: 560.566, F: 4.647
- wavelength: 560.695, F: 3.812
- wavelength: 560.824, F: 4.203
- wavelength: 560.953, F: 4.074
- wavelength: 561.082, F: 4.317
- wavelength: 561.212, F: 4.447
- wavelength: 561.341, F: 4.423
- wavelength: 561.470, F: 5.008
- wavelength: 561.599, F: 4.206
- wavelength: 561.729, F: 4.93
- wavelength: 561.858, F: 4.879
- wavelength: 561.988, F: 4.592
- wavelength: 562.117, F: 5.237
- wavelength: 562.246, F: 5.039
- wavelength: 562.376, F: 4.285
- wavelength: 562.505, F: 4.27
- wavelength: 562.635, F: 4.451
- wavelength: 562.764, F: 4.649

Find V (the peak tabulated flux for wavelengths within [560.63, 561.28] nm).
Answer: 4.447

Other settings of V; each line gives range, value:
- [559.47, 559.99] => 5.184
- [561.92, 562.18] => 5.237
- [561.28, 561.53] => 5.008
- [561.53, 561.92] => 4.93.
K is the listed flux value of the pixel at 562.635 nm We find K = 4.451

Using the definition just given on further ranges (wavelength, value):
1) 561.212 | 4.447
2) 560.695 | 3.812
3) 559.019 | 4.963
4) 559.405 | 4.687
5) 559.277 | 4.702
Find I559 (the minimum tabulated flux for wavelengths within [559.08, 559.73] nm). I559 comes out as 3.98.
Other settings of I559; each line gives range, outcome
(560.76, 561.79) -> 4.074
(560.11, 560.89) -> 3.812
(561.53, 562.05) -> 4.206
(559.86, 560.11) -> 4.122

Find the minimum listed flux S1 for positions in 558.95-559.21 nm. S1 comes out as 3.98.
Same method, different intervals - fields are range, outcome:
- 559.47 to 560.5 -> 3.847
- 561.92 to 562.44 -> 4.285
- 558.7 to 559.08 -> 4.548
